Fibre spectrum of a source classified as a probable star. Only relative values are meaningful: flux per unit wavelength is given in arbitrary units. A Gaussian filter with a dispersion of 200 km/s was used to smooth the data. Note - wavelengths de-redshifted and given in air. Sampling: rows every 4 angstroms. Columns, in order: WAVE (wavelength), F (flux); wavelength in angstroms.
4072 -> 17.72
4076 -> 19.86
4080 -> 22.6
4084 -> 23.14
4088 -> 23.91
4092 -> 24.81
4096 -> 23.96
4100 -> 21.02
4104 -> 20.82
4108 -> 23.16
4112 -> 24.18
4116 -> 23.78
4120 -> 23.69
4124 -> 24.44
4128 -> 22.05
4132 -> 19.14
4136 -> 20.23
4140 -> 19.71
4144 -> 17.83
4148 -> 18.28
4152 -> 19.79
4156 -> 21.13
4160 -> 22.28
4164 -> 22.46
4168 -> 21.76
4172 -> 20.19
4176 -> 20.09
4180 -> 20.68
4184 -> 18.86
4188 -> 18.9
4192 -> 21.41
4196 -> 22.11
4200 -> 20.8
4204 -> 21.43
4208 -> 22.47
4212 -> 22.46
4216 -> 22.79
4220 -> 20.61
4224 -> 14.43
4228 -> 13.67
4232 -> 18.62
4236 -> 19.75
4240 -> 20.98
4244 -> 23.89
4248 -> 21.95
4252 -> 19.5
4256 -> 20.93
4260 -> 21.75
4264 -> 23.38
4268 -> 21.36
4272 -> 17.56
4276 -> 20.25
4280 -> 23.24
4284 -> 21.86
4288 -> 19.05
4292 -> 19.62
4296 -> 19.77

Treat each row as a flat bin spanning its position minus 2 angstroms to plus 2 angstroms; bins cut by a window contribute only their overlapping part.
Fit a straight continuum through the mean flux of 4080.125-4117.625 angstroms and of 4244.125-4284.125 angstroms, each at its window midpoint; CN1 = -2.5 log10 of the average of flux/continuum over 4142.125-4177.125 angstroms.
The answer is 0.10 mag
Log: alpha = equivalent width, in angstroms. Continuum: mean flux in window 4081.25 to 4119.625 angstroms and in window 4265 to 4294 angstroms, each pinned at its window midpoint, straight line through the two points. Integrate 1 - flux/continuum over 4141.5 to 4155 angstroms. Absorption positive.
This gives 2.2 angstroms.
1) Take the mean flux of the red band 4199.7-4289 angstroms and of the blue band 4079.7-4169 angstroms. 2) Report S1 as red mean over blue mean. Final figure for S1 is 0.9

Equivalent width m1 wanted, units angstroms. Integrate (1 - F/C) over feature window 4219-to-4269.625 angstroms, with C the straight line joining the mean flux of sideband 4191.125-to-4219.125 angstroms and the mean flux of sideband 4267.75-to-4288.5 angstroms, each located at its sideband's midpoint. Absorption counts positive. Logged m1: 2.7 angstroms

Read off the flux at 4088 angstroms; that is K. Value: 23.91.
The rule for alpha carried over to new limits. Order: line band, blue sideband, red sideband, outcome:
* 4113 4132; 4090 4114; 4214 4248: -0.5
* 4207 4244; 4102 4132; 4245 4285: 3.4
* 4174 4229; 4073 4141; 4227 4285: 2.9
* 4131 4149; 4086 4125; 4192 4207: 2.9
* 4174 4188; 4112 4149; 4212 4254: 0.5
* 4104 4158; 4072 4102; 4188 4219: 2.0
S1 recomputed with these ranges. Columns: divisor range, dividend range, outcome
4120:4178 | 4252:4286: 1.02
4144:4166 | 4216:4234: 0.85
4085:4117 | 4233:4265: 0.92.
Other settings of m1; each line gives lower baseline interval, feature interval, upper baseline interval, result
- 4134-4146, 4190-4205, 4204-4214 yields 0.2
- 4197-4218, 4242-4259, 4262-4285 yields -0.1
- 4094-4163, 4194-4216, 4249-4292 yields -0.8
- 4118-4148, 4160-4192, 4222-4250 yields -0.8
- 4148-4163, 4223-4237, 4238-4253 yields 3.3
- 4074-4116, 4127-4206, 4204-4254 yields 3.4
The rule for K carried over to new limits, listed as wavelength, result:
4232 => 18.62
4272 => 17.56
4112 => 24.18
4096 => 23.96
